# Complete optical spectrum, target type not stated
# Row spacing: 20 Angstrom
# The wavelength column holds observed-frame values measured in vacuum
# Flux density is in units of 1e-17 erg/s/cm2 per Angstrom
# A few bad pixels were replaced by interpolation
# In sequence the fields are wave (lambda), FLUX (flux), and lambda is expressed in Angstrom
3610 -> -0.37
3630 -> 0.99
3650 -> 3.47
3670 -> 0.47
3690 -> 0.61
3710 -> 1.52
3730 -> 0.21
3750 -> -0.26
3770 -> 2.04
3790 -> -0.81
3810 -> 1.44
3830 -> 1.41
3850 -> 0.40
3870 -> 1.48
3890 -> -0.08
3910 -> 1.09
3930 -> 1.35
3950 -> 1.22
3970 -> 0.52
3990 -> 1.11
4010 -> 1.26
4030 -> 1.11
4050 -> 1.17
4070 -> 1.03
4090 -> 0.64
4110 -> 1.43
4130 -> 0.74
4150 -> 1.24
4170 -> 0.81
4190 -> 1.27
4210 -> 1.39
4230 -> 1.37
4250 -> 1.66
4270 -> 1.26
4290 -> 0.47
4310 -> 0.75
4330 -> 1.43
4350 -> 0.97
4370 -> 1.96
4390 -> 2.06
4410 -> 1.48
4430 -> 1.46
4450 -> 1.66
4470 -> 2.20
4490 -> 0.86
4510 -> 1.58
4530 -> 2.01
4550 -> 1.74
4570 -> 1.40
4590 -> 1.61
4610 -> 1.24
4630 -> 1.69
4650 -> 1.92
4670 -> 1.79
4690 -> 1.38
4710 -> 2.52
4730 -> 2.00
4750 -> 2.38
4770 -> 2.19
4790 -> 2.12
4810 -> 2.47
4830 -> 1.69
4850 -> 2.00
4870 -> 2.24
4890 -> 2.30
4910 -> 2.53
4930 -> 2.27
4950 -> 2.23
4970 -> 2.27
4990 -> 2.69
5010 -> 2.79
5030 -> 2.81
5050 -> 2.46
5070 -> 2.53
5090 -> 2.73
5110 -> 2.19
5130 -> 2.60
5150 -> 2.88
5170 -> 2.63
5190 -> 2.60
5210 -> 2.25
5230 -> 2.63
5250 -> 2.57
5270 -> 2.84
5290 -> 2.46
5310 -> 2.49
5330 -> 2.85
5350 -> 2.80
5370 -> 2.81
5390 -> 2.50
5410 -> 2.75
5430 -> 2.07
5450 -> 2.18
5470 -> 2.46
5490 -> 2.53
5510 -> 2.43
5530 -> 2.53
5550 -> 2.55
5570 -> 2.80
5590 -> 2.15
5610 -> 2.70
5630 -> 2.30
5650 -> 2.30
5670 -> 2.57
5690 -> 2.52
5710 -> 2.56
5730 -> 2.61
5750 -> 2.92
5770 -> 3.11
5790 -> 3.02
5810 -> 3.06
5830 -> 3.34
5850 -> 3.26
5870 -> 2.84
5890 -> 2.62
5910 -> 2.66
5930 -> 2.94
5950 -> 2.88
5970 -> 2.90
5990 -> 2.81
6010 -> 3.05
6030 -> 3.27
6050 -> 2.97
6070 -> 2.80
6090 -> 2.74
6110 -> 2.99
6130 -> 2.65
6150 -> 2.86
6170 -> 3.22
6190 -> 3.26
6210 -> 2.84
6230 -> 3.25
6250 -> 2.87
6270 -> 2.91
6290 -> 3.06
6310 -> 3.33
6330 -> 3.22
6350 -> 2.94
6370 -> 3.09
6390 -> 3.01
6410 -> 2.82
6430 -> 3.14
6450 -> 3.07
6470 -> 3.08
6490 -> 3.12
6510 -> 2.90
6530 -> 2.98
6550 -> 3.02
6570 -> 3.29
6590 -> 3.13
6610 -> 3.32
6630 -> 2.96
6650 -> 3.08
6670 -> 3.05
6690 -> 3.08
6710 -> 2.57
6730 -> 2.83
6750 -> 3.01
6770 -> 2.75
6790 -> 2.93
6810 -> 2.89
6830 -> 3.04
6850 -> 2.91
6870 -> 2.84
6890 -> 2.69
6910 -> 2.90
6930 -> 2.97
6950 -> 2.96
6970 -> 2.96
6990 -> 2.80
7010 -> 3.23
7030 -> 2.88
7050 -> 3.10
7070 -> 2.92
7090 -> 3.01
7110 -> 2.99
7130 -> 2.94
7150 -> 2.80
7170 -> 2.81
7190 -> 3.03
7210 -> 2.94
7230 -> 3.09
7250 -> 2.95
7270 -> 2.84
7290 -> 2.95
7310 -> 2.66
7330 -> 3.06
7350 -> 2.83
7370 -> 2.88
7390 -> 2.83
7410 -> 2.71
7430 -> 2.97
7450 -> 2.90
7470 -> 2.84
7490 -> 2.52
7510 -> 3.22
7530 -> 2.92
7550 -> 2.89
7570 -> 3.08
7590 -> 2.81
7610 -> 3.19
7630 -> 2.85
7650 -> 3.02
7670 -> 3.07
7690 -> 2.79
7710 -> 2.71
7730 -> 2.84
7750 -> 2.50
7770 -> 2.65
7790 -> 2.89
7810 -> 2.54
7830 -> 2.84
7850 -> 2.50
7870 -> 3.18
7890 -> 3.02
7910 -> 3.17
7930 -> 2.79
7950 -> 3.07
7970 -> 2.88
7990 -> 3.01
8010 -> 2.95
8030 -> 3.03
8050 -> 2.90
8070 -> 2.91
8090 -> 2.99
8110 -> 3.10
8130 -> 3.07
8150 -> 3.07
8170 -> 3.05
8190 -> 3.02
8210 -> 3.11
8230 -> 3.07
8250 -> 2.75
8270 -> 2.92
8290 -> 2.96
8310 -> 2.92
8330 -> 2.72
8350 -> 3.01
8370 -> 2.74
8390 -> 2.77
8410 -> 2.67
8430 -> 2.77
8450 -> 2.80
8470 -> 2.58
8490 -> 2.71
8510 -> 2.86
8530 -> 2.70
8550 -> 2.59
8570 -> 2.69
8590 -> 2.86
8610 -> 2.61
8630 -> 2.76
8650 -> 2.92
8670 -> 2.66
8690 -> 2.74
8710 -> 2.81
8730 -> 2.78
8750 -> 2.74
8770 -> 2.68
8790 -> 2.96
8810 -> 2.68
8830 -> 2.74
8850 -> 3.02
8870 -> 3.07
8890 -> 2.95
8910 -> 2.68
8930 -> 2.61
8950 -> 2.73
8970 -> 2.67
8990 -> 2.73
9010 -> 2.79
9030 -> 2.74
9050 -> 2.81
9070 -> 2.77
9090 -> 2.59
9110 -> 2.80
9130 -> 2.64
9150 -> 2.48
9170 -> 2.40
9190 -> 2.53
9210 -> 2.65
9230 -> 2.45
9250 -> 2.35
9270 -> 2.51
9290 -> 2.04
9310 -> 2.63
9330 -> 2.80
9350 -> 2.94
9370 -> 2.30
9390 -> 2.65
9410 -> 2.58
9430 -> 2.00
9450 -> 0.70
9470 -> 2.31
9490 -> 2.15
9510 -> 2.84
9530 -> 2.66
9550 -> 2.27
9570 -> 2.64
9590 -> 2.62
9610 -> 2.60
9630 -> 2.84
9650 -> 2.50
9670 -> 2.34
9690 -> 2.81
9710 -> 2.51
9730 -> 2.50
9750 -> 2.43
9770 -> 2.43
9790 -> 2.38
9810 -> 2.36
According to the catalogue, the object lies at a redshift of 0.09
